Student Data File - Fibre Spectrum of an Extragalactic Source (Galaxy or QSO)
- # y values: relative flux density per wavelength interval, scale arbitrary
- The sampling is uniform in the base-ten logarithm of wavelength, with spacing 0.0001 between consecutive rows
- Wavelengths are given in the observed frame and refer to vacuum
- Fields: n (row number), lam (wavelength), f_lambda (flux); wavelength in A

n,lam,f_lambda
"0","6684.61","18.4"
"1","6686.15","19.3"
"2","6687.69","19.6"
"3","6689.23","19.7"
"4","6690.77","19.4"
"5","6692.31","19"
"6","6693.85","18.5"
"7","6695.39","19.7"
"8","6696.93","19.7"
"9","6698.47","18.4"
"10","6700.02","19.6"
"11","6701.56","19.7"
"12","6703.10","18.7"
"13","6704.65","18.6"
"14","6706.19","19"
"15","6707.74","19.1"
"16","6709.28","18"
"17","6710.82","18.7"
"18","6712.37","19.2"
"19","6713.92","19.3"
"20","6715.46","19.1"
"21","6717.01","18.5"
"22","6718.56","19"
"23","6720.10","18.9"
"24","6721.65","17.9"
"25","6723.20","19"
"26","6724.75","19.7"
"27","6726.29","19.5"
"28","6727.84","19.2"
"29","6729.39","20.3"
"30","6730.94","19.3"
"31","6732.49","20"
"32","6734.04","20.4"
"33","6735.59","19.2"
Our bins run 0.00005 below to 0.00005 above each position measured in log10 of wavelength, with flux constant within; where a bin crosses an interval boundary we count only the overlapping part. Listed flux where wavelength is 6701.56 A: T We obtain 19.7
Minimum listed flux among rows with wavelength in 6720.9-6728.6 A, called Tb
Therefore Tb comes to 17.9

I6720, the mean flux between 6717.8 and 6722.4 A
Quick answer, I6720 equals 18.6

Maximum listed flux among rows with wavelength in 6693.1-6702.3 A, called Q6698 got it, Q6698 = 19.7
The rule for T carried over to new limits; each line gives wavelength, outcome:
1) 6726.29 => 19.5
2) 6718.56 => 19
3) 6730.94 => 19.3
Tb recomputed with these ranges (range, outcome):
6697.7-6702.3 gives 18.4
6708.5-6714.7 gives 18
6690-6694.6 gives 18.5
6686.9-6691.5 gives 19.4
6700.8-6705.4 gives 18.6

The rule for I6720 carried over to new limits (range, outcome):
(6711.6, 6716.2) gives 19.2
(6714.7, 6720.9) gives 18.9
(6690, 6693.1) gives 19.2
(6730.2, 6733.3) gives 19.7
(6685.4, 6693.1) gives 19.4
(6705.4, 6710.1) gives 18.7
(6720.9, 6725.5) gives 18.9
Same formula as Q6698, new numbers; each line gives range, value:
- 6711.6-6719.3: 19.3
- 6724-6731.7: 20.3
